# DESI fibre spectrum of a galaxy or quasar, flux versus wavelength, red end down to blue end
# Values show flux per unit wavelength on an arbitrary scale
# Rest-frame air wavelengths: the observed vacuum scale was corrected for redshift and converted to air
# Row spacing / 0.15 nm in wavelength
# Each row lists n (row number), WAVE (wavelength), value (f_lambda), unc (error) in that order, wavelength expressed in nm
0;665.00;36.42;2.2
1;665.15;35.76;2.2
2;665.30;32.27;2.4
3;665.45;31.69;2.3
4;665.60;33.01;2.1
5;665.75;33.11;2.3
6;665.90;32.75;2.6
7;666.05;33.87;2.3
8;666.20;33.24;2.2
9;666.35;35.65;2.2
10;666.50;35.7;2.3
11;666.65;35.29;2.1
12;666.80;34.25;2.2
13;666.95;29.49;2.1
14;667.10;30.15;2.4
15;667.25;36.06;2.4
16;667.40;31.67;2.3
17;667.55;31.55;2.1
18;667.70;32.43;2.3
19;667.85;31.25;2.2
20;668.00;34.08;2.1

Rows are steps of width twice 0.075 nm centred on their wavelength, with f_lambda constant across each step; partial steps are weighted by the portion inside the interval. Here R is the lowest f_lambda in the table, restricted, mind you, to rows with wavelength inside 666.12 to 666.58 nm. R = 33.24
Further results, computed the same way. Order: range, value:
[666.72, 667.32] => 29.49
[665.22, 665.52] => 31.69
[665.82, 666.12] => 32.75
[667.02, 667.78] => 30.15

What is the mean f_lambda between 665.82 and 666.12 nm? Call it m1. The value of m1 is 33.3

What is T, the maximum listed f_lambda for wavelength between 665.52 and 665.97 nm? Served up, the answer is 33.11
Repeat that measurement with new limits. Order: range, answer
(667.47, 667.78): 32.43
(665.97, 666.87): 35.7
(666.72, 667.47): 36.06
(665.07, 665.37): 35.76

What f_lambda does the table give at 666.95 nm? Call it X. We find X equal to 29.49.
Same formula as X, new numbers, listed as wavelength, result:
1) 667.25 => 36.06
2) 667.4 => 31.67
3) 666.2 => 33.24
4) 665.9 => 32.75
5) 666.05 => 33.87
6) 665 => 36.42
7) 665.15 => 35.76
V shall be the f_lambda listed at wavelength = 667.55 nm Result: 31.55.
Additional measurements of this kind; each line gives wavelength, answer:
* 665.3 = 32.27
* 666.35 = 35.65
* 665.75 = 33.11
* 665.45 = 31.69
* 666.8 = 34.25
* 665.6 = 33.01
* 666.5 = 35.7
